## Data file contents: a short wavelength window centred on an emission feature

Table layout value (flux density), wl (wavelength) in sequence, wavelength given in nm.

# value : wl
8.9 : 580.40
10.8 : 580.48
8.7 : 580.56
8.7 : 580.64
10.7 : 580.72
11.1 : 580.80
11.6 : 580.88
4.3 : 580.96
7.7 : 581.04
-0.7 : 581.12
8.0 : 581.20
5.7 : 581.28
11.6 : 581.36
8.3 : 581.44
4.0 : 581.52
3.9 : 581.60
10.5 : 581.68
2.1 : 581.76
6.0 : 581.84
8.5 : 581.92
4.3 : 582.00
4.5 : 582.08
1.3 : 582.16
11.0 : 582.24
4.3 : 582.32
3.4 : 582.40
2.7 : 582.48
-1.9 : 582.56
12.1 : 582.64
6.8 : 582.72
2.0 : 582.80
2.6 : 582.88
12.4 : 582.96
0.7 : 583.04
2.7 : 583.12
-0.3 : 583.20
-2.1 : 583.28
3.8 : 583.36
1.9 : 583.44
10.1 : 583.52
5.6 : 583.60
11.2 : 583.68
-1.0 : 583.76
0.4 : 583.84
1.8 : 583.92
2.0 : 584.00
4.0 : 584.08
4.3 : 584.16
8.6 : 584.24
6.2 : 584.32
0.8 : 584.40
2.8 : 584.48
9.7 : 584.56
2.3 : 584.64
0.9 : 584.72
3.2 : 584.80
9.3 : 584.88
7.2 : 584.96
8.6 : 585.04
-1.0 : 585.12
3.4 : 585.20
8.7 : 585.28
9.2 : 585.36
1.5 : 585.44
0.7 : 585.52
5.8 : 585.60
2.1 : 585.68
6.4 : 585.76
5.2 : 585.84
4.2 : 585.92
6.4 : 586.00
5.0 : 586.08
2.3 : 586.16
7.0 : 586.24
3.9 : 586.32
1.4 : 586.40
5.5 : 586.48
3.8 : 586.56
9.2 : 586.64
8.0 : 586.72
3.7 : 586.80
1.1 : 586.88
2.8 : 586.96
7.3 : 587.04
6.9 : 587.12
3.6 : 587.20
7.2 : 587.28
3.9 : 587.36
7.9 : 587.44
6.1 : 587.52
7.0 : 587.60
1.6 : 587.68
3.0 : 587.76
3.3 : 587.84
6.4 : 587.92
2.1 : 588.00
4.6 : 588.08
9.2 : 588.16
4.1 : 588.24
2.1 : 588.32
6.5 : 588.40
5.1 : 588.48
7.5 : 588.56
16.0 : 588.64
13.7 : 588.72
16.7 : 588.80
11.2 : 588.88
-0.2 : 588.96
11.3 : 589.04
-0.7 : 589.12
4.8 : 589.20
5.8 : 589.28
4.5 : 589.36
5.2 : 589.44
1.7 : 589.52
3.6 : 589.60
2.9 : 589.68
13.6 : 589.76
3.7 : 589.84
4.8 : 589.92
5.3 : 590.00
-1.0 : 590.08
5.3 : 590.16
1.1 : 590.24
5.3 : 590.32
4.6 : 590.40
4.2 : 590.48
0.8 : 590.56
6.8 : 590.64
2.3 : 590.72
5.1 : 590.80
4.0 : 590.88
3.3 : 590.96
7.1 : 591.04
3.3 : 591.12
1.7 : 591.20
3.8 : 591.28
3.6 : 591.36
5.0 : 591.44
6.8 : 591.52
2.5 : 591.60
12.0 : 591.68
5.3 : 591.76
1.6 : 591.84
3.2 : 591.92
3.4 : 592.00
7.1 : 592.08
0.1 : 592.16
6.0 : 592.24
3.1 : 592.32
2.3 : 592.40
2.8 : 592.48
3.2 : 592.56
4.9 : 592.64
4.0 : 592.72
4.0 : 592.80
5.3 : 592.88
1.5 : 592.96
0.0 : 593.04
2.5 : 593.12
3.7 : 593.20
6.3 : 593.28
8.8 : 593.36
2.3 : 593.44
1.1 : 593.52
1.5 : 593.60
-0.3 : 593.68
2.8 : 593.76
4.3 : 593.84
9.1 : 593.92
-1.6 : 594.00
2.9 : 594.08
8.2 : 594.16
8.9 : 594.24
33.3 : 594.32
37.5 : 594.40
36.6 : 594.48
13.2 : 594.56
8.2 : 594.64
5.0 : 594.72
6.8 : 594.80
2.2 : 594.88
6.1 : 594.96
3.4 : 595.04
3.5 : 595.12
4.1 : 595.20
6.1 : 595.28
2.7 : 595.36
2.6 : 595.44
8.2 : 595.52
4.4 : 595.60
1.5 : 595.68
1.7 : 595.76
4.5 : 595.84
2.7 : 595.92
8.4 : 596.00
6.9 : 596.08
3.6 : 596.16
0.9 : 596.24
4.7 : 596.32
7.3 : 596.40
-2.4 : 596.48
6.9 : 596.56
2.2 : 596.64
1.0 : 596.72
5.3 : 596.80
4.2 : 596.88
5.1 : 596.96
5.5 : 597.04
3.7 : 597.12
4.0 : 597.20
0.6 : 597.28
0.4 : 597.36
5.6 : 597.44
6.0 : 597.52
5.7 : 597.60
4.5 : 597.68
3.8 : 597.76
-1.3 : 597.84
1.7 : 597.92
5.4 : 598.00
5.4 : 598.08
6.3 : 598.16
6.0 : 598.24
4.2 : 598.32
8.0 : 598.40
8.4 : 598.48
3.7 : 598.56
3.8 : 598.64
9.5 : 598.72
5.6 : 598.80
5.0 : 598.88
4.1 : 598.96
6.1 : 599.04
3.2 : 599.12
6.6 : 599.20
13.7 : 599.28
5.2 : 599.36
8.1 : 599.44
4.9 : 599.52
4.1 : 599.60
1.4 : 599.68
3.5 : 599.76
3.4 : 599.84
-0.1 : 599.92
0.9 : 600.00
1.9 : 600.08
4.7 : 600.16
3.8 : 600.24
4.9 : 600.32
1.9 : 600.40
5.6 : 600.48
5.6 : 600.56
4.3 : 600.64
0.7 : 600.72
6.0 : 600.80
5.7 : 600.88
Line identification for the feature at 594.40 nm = [O III] 5007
